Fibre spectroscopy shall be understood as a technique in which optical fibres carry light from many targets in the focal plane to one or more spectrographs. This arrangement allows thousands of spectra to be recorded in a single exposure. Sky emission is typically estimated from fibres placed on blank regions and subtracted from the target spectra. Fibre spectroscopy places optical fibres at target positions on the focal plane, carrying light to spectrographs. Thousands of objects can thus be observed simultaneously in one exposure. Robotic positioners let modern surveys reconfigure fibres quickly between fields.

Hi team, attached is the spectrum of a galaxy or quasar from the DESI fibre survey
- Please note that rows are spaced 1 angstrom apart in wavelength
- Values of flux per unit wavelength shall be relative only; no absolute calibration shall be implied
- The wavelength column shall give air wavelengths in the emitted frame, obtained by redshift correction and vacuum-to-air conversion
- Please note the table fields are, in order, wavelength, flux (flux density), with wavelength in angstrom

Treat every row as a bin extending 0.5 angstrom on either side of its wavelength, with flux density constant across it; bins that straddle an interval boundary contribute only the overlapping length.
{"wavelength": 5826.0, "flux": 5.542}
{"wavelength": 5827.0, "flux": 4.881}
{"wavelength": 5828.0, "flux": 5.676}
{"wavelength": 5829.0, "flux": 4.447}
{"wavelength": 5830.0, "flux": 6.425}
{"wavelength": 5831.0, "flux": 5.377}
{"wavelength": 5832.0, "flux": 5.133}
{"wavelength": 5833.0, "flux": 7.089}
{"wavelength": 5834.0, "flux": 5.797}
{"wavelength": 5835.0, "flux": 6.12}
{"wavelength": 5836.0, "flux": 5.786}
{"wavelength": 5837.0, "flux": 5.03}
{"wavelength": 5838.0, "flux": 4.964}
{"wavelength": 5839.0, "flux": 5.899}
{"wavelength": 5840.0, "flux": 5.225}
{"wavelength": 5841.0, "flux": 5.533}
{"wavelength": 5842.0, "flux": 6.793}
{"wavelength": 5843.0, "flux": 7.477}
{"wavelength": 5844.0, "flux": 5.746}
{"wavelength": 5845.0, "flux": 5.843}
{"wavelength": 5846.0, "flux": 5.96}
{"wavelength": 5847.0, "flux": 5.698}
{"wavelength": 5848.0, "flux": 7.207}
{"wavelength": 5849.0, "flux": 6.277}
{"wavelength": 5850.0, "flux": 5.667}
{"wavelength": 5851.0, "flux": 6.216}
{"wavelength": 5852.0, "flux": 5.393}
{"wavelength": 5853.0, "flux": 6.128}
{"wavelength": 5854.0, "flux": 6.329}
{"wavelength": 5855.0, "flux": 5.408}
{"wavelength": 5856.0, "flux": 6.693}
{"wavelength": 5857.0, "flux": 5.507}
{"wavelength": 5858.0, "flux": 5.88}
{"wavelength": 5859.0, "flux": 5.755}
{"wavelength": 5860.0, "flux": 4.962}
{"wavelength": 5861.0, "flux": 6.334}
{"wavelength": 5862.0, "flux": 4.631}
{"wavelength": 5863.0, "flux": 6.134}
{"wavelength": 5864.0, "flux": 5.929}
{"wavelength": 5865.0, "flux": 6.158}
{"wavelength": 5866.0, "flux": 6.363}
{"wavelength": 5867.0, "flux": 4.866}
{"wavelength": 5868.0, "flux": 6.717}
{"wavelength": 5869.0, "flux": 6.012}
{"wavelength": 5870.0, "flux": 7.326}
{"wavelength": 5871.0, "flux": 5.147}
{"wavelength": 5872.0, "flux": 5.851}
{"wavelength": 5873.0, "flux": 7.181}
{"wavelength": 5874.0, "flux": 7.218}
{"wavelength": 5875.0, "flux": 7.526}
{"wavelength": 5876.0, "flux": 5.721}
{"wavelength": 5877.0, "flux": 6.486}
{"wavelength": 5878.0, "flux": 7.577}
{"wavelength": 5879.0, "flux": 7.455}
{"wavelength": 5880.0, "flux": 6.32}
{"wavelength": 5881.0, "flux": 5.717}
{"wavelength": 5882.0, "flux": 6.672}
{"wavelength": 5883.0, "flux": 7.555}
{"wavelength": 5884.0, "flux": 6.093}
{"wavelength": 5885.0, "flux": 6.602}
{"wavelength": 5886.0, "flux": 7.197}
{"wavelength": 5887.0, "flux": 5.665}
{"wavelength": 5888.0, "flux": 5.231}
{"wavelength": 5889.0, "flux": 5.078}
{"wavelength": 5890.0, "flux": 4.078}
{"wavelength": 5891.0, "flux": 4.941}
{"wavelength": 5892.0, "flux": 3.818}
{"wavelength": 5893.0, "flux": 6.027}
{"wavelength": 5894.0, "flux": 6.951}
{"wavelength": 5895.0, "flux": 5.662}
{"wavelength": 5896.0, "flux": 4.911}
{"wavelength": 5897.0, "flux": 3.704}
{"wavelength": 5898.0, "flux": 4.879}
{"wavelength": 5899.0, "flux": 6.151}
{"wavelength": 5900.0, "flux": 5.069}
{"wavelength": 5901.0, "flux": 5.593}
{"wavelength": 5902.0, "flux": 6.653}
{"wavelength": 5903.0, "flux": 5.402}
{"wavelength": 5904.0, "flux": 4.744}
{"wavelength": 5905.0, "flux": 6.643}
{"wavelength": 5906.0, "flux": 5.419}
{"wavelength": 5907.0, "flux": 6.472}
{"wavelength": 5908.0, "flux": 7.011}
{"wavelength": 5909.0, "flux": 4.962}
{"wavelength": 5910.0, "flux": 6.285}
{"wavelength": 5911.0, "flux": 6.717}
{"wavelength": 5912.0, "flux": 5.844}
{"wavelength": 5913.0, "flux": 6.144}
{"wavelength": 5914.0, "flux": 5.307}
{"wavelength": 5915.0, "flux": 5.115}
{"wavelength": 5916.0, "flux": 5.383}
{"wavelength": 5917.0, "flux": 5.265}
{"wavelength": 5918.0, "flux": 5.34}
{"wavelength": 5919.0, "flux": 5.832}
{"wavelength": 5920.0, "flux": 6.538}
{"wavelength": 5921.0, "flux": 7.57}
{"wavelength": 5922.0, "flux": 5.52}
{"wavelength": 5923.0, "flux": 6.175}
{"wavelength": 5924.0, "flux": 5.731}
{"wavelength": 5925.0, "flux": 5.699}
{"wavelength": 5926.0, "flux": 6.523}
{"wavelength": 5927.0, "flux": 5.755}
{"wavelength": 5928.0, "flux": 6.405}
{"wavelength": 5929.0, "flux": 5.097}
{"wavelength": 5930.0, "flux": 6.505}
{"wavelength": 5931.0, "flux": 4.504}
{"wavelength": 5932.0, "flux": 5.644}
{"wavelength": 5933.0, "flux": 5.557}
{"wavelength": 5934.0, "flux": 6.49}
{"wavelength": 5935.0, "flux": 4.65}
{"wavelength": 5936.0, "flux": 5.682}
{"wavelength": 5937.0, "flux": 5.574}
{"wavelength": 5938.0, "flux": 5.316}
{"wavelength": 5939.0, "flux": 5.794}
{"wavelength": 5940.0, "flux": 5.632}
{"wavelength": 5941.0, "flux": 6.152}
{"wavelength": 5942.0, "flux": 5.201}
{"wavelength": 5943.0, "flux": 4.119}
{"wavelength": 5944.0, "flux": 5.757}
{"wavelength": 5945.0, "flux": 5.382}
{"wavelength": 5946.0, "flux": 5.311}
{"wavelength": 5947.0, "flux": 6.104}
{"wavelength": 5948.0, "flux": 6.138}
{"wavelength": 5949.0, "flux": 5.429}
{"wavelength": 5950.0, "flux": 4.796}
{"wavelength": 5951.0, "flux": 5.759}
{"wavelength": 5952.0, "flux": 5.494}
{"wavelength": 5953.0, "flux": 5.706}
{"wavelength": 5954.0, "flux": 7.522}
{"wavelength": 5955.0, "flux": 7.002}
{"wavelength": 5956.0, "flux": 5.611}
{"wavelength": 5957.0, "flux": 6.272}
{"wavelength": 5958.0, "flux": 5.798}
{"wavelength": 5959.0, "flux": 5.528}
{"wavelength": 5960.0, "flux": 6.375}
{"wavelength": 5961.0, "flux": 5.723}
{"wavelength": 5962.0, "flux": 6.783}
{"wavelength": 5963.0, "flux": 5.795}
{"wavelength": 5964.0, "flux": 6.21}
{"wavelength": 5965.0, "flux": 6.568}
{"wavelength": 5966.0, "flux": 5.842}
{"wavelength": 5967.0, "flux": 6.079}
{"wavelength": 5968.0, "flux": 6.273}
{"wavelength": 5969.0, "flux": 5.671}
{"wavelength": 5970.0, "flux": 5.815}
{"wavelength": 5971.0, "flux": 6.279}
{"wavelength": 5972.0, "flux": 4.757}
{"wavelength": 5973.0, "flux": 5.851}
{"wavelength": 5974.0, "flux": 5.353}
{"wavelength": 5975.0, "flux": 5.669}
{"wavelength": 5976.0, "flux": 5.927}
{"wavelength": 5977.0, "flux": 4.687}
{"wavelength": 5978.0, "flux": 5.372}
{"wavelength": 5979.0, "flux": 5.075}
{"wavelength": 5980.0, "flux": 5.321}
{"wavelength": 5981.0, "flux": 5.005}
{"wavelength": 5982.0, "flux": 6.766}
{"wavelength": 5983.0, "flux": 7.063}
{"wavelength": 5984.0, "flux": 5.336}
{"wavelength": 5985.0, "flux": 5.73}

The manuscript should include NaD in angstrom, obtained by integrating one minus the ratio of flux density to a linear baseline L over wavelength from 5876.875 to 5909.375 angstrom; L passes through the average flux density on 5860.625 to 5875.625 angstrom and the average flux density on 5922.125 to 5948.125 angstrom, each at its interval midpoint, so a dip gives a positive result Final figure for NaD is 0.93 angstrom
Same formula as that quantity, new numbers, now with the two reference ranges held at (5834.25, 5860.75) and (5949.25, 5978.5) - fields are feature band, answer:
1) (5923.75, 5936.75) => 0.39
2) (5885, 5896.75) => 0.93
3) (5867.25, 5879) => -1.42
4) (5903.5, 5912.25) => -0.19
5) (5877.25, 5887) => -1.38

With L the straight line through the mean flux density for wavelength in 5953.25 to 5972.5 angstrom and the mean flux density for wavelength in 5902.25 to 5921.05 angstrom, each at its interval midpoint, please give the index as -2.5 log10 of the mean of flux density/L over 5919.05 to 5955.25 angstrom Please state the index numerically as 0.04 mag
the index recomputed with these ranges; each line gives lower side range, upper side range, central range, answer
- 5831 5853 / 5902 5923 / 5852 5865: 0.023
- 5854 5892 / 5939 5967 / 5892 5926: 0.040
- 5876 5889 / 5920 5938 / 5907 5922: 0.013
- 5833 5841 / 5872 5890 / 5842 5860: -0.030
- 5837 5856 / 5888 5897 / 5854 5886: -0.139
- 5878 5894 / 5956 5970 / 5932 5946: 0.102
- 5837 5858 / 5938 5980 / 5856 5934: -0.005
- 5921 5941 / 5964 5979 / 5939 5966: -0.022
